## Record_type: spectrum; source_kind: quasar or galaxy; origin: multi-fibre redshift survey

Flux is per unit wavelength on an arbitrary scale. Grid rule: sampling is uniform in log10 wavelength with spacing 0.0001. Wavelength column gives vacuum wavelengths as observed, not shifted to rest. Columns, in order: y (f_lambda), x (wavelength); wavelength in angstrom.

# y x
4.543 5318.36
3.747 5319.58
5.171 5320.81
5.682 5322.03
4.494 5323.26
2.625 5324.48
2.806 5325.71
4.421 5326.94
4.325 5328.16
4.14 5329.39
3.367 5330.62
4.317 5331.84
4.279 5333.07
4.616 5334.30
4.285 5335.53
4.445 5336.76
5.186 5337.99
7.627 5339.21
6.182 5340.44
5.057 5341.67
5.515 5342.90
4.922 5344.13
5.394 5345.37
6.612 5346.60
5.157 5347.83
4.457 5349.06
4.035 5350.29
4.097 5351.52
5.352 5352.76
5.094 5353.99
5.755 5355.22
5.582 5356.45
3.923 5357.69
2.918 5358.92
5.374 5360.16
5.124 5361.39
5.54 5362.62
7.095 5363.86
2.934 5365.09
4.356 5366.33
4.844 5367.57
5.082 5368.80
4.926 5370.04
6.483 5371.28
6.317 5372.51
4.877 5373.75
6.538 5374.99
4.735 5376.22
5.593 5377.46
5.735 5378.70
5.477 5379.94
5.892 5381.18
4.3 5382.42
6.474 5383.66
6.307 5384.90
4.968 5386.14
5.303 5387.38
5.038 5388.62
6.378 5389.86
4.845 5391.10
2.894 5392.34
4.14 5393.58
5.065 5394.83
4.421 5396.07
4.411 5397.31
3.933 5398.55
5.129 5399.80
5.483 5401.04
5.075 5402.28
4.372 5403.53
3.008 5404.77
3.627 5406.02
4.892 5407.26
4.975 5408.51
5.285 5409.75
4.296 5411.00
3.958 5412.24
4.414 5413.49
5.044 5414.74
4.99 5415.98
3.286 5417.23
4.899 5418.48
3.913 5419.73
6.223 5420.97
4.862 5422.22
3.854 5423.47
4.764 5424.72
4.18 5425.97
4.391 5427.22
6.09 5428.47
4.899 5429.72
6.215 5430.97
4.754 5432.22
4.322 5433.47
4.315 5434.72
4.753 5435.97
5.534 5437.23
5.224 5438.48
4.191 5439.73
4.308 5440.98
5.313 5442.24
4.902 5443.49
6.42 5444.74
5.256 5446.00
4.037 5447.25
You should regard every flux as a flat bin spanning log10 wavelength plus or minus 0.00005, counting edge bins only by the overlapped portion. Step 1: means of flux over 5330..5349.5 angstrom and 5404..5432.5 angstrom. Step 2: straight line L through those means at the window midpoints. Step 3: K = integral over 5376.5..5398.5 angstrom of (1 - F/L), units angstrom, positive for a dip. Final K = -1.2 angstrom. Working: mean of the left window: 5.09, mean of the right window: 4.64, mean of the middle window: 5.09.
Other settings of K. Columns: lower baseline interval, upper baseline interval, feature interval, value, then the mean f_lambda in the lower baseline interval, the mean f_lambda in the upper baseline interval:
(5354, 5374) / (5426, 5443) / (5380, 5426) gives 2.3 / 5.08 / 4.92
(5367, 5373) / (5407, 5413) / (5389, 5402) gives 0.7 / 5.52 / 4.66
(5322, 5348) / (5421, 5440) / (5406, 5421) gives 0.9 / 4.77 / 4.88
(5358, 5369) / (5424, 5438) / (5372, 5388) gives -2.5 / 4.77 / 4.92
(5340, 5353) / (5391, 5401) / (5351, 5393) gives -3.9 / 5.14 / 4.39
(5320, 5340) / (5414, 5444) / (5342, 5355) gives -1.5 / 4.5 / 4.8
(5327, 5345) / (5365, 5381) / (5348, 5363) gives 1.0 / 4.87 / 5.32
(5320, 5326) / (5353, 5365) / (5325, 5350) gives -1.4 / 4.21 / 5.07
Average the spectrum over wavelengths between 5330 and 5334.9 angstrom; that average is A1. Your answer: 4.14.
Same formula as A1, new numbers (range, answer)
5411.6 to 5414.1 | 4.19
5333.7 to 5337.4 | 4.45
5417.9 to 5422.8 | 4.98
